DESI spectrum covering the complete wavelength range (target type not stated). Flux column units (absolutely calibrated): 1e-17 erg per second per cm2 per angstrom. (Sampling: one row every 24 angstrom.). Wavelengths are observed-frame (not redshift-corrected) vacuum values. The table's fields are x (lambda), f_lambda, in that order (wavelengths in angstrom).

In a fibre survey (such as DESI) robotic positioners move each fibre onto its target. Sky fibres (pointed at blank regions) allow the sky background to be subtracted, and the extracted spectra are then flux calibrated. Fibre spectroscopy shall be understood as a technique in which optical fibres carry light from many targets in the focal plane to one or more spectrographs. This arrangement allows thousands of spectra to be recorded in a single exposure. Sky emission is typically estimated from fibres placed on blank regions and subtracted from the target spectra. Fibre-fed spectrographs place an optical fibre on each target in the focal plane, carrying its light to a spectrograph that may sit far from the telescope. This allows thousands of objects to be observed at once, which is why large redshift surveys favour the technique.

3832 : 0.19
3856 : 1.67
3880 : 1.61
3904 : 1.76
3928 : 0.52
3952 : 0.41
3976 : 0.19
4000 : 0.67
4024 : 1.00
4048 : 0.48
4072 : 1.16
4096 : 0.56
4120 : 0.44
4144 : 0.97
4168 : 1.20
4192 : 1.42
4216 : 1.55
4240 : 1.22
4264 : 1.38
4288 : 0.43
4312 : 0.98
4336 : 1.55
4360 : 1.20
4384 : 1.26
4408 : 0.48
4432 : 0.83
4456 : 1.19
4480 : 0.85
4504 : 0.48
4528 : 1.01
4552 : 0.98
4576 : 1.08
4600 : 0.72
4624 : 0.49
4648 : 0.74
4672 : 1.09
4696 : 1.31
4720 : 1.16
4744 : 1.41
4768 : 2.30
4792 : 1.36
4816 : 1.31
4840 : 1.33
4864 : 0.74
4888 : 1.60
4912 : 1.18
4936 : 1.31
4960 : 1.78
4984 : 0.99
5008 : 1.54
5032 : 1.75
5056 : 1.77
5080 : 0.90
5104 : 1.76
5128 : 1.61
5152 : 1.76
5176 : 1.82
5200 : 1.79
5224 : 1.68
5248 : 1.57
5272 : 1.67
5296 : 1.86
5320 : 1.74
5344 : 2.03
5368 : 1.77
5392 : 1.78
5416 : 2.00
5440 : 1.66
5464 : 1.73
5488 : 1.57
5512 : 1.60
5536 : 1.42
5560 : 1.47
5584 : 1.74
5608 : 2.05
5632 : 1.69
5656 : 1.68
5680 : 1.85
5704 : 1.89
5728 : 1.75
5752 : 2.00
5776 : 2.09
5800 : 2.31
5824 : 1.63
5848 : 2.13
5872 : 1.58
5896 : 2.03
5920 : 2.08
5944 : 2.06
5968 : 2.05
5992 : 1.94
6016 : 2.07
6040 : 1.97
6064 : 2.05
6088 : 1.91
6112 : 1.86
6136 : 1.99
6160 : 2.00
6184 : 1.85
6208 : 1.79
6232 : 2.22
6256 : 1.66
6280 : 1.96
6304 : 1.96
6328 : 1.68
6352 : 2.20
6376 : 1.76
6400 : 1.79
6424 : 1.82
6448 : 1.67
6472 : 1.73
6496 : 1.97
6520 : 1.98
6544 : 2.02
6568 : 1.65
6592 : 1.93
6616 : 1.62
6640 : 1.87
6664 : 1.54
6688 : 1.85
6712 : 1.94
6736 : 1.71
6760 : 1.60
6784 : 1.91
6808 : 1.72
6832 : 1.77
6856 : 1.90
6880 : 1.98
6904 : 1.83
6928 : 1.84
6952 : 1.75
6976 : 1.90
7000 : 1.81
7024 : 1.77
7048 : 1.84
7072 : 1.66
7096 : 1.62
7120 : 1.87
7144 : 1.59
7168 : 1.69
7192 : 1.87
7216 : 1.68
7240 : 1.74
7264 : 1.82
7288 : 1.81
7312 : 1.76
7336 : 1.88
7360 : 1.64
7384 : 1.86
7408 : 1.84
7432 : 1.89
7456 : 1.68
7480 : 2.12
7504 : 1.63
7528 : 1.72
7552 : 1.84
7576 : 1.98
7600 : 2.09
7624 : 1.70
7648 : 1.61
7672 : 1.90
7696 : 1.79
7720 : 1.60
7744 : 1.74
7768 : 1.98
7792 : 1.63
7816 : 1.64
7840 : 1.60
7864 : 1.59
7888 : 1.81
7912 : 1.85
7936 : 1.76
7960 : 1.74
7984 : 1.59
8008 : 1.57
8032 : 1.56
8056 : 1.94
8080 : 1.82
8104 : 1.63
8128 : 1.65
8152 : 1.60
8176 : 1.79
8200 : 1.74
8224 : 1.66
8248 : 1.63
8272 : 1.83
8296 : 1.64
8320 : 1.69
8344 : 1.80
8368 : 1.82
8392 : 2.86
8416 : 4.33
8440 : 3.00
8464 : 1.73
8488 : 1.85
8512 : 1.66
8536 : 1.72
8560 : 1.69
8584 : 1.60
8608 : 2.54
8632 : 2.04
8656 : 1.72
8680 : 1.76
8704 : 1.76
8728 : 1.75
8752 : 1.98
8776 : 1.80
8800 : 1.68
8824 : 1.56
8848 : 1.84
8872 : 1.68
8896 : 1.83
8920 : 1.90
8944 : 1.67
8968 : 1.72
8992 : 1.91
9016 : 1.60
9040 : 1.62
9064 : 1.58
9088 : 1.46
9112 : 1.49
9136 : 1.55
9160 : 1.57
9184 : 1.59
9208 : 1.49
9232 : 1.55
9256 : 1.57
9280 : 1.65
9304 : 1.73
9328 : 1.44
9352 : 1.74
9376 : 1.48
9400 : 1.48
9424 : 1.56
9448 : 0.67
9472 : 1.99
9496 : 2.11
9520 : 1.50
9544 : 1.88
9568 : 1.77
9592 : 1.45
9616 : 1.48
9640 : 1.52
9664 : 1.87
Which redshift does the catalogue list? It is 0.280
